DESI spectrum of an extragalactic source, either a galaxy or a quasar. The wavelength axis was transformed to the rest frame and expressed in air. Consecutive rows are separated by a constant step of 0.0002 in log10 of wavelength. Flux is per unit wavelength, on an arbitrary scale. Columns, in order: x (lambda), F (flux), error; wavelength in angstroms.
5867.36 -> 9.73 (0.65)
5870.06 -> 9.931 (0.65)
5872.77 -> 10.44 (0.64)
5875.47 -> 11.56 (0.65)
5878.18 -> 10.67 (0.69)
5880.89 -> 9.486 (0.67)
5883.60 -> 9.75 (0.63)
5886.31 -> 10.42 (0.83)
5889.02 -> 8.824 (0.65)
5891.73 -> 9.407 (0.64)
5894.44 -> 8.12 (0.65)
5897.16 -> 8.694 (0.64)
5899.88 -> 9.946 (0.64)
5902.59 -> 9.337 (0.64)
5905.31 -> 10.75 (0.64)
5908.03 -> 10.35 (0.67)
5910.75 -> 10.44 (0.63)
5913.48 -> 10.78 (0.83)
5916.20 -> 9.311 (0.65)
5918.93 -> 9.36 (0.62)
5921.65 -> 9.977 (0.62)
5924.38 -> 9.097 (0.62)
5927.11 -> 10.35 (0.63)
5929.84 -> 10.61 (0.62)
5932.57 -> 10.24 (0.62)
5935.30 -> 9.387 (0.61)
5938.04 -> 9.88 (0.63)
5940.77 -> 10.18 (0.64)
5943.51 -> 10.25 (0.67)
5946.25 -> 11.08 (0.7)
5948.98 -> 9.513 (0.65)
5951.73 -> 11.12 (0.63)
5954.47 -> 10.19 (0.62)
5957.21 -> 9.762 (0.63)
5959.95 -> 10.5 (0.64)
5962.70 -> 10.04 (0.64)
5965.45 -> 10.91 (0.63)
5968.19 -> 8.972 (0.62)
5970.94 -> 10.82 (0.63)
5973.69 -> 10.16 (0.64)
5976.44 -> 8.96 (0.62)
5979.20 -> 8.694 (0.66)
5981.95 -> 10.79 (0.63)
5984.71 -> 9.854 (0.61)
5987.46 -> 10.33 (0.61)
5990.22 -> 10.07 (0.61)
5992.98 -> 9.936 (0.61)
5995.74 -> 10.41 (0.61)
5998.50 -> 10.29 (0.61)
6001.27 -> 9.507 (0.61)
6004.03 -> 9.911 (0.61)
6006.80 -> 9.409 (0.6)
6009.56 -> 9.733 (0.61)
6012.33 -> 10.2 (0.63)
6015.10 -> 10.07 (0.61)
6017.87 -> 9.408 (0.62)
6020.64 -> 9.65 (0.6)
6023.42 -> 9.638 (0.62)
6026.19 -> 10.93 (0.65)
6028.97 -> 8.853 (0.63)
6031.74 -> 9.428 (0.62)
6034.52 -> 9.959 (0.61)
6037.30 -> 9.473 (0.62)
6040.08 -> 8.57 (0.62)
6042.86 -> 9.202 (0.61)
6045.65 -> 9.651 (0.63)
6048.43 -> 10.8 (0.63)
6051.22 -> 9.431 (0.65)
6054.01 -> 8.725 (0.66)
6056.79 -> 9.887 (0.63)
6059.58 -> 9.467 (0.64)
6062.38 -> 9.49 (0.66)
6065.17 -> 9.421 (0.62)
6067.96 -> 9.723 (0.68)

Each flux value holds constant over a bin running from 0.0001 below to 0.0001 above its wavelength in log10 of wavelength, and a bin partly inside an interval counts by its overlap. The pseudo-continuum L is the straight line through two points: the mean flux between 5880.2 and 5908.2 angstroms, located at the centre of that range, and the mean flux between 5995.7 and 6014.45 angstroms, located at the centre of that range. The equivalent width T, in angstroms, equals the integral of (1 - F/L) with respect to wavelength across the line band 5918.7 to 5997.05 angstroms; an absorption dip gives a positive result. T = -2.61 angstroms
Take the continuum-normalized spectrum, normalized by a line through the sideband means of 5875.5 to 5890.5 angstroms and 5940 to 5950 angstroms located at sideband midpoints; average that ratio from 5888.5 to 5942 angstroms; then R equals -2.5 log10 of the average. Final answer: 0.041 mag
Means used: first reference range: 9.98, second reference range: 10.3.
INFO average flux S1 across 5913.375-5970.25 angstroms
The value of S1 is 10.1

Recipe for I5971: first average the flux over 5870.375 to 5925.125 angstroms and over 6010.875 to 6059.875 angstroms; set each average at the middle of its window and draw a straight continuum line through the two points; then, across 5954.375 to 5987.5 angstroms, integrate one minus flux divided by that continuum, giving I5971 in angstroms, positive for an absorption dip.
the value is -0.83 angstroms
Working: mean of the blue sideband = 9.84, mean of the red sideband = 9.63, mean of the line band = 9.98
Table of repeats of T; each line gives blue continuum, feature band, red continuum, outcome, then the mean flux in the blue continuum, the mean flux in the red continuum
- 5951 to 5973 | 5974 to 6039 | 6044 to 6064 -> 1.0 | 10.3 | 9.62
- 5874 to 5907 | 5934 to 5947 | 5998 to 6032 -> -0.5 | 9.76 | 9.77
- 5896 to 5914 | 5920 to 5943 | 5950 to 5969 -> 0.4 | 10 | 10.2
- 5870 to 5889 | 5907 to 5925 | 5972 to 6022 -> 0.3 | 10.2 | 9.86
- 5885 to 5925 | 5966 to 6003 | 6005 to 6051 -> -1.0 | 9.66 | 9.68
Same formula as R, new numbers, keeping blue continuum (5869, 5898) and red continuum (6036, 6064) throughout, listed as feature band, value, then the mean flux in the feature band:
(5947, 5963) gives -0.06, 10.2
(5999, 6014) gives -0.03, 9.79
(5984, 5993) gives -0.06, 10.1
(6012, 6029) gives -0.04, 9.87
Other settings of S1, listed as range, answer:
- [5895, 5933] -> 9.9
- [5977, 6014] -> 9.91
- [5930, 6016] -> 10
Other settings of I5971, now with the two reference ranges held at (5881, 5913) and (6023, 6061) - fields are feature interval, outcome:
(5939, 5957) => -1.3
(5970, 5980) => -0.1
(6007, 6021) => -0.3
